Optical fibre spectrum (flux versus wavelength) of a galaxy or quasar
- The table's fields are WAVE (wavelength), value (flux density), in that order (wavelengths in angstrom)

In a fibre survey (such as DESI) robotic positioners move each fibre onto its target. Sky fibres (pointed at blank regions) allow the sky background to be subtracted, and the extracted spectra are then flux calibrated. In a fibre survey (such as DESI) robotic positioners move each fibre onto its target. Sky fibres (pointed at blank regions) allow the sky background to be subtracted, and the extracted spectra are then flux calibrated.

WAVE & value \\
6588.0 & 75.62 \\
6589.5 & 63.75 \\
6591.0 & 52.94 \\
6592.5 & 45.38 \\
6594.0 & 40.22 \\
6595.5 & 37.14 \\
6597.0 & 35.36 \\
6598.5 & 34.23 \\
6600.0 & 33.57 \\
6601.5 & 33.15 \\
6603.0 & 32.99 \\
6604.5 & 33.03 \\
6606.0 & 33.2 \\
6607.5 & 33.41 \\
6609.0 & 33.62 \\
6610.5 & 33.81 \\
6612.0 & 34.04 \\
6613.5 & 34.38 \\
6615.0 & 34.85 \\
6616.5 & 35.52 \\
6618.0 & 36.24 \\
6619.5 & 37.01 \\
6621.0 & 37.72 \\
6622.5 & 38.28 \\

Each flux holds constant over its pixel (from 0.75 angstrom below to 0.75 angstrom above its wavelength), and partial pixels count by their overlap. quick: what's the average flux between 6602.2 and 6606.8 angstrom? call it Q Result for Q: 33.1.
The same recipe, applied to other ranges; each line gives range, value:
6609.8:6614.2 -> 34.1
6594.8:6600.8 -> 35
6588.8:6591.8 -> 58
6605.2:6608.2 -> 33.3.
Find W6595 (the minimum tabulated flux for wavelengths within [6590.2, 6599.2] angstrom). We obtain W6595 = 34.23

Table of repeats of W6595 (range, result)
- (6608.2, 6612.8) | 33.62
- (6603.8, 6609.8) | 33.03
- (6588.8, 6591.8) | 52.94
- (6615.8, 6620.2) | 35.52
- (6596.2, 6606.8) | 32.99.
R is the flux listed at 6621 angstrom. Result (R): 37.72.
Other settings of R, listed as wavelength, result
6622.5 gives 38.28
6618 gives 36.24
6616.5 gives 35.52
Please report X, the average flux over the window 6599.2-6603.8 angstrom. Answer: 33.2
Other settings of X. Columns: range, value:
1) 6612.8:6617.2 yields 34.9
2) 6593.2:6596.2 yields 38.8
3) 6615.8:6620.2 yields 36.3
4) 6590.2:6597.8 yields 42.3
